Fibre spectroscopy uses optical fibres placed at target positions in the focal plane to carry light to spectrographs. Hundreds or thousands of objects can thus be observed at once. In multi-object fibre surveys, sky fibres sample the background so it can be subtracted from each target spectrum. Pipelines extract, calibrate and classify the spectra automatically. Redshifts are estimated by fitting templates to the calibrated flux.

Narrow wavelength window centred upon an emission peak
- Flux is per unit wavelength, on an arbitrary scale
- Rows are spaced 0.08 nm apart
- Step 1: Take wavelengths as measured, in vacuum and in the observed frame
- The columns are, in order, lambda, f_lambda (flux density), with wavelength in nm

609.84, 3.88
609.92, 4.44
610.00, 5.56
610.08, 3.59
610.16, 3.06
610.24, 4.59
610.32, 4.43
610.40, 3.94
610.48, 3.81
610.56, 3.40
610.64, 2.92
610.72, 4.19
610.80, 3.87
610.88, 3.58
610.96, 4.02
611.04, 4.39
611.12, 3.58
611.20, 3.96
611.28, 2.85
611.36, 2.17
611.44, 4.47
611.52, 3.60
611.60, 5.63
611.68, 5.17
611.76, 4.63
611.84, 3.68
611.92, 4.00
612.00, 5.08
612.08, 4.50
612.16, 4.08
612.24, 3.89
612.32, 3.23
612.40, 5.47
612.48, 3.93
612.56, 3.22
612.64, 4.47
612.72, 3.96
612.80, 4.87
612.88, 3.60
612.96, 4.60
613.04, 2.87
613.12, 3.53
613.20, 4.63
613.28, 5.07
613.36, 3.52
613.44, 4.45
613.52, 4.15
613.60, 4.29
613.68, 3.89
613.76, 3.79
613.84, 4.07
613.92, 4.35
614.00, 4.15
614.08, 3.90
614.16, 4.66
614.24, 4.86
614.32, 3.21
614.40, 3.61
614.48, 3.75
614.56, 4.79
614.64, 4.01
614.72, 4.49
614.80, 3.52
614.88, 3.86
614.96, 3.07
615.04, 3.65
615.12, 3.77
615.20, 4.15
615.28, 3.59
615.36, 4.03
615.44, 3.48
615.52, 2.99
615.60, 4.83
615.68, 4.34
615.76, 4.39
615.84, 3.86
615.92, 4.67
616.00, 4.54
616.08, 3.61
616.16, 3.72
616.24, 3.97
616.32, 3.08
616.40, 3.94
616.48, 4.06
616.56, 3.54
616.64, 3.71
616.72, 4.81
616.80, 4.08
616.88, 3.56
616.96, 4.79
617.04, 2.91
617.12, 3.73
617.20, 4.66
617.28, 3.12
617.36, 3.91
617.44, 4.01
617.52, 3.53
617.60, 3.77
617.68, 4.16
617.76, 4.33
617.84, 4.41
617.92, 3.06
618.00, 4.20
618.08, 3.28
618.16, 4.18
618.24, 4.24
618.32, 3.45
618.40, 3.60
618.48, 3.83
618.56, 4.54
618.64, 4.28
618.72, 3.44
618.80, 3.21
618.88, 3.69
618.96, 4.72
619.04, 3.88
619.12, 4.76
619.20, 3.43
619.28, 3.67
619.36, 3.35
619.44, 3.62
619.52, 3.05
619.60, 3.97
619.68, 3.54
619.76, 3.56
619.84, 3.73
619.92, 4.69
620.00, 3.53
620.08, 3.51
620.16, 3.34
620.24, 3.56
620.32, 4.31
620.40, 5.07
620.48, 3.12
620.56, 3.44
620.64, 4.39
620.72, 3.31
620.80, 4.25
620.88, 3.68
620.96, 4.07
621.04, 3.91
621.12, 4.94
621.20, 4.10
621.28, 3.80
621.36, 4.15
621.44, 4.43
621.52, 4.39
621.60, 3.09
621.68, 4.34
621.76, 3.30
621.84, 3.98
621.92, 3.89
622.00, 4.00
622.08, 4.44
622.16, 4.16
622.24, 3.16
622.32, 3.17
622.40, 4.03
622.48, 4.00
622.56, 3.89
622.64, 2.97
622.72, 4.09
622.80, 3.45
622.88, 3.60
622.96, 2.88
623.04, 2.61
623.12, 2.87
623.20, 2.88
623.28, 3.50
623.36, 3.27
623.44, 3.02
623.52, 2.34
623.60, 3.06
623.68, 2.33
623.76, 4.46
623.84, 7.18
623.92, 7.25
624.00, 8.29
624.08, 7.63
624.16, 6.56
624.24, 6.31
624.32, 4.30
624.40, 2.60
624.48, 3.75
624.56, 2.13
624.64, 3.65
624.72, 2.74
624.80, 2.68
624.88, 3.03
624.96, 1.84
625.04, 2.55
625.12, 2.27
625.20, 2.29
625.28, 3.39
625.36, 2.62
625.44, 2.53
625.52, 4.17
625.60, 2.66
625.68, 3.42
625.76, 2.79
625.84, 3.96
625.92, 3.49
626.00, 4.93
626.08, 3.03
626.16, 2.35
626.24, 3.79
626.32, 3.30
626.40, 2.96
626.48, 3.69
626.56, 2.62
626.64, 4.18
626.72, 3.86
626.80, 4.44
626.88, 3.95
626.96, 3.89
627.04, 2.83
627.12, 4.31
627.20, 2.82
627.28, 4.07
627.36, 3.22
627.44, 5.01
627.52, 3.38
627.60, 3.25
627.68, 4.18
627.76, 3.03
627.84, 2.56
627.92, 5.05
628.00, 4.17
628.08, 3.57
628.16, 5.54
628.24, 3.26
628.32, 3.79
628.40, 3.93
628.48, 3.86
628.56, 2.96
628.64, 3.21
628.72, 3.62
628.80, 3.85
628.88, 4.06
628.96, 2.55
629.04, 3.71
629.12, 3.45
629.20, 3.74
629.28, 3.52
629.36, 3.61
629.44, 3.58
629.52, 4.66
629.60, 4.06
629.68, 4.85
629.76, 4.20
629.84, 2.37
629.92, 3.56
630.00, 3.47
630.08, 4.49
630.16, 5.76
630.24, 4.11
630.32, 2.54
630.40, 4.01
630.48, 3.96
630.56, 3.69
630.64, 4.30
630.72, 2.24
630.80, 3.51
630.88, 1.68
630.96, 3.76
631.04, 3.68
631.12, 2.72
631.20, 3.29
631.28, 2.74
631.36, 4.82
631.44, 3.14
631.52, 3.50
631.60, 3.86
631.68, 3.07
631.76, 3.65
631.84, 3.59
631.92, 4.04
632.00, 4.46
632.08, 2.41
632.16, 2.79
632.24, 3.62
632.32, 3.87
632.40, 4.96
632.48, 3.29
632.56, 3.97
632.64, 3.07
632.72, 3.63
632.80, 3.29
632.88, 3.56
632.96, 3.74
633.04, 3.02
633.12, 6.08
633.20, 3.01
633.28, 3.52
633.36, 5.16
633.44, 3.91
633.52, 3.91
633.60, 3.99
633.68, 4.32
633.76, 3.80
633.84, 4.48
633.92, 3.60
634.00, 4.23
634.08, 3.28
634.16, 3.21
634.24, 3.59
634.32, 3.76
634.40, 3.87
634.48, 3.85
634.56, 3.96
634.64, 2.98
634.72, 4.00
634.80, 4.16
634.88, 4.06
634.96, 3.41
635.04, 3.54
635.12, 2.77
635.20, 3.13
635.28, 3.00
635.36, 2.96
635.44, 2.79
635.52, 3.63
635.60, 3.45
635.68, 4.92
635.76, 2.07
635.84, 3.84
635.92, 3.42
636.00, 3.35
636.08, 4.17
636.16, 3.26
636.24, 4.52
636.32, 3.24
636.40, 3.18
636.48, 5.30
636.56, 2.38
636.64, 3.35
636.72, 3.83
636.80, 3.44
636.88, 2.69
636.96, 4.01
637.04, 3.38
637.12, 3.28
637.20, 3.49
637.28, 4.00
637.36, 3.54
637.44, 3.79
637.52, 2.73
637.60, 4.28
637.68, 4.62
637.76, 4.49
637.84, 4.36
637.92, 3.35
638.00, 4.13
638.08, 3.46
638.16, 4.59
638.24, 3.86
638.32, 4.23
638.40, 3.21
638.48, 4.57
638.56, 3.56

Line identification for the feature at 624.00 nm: H-gamma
